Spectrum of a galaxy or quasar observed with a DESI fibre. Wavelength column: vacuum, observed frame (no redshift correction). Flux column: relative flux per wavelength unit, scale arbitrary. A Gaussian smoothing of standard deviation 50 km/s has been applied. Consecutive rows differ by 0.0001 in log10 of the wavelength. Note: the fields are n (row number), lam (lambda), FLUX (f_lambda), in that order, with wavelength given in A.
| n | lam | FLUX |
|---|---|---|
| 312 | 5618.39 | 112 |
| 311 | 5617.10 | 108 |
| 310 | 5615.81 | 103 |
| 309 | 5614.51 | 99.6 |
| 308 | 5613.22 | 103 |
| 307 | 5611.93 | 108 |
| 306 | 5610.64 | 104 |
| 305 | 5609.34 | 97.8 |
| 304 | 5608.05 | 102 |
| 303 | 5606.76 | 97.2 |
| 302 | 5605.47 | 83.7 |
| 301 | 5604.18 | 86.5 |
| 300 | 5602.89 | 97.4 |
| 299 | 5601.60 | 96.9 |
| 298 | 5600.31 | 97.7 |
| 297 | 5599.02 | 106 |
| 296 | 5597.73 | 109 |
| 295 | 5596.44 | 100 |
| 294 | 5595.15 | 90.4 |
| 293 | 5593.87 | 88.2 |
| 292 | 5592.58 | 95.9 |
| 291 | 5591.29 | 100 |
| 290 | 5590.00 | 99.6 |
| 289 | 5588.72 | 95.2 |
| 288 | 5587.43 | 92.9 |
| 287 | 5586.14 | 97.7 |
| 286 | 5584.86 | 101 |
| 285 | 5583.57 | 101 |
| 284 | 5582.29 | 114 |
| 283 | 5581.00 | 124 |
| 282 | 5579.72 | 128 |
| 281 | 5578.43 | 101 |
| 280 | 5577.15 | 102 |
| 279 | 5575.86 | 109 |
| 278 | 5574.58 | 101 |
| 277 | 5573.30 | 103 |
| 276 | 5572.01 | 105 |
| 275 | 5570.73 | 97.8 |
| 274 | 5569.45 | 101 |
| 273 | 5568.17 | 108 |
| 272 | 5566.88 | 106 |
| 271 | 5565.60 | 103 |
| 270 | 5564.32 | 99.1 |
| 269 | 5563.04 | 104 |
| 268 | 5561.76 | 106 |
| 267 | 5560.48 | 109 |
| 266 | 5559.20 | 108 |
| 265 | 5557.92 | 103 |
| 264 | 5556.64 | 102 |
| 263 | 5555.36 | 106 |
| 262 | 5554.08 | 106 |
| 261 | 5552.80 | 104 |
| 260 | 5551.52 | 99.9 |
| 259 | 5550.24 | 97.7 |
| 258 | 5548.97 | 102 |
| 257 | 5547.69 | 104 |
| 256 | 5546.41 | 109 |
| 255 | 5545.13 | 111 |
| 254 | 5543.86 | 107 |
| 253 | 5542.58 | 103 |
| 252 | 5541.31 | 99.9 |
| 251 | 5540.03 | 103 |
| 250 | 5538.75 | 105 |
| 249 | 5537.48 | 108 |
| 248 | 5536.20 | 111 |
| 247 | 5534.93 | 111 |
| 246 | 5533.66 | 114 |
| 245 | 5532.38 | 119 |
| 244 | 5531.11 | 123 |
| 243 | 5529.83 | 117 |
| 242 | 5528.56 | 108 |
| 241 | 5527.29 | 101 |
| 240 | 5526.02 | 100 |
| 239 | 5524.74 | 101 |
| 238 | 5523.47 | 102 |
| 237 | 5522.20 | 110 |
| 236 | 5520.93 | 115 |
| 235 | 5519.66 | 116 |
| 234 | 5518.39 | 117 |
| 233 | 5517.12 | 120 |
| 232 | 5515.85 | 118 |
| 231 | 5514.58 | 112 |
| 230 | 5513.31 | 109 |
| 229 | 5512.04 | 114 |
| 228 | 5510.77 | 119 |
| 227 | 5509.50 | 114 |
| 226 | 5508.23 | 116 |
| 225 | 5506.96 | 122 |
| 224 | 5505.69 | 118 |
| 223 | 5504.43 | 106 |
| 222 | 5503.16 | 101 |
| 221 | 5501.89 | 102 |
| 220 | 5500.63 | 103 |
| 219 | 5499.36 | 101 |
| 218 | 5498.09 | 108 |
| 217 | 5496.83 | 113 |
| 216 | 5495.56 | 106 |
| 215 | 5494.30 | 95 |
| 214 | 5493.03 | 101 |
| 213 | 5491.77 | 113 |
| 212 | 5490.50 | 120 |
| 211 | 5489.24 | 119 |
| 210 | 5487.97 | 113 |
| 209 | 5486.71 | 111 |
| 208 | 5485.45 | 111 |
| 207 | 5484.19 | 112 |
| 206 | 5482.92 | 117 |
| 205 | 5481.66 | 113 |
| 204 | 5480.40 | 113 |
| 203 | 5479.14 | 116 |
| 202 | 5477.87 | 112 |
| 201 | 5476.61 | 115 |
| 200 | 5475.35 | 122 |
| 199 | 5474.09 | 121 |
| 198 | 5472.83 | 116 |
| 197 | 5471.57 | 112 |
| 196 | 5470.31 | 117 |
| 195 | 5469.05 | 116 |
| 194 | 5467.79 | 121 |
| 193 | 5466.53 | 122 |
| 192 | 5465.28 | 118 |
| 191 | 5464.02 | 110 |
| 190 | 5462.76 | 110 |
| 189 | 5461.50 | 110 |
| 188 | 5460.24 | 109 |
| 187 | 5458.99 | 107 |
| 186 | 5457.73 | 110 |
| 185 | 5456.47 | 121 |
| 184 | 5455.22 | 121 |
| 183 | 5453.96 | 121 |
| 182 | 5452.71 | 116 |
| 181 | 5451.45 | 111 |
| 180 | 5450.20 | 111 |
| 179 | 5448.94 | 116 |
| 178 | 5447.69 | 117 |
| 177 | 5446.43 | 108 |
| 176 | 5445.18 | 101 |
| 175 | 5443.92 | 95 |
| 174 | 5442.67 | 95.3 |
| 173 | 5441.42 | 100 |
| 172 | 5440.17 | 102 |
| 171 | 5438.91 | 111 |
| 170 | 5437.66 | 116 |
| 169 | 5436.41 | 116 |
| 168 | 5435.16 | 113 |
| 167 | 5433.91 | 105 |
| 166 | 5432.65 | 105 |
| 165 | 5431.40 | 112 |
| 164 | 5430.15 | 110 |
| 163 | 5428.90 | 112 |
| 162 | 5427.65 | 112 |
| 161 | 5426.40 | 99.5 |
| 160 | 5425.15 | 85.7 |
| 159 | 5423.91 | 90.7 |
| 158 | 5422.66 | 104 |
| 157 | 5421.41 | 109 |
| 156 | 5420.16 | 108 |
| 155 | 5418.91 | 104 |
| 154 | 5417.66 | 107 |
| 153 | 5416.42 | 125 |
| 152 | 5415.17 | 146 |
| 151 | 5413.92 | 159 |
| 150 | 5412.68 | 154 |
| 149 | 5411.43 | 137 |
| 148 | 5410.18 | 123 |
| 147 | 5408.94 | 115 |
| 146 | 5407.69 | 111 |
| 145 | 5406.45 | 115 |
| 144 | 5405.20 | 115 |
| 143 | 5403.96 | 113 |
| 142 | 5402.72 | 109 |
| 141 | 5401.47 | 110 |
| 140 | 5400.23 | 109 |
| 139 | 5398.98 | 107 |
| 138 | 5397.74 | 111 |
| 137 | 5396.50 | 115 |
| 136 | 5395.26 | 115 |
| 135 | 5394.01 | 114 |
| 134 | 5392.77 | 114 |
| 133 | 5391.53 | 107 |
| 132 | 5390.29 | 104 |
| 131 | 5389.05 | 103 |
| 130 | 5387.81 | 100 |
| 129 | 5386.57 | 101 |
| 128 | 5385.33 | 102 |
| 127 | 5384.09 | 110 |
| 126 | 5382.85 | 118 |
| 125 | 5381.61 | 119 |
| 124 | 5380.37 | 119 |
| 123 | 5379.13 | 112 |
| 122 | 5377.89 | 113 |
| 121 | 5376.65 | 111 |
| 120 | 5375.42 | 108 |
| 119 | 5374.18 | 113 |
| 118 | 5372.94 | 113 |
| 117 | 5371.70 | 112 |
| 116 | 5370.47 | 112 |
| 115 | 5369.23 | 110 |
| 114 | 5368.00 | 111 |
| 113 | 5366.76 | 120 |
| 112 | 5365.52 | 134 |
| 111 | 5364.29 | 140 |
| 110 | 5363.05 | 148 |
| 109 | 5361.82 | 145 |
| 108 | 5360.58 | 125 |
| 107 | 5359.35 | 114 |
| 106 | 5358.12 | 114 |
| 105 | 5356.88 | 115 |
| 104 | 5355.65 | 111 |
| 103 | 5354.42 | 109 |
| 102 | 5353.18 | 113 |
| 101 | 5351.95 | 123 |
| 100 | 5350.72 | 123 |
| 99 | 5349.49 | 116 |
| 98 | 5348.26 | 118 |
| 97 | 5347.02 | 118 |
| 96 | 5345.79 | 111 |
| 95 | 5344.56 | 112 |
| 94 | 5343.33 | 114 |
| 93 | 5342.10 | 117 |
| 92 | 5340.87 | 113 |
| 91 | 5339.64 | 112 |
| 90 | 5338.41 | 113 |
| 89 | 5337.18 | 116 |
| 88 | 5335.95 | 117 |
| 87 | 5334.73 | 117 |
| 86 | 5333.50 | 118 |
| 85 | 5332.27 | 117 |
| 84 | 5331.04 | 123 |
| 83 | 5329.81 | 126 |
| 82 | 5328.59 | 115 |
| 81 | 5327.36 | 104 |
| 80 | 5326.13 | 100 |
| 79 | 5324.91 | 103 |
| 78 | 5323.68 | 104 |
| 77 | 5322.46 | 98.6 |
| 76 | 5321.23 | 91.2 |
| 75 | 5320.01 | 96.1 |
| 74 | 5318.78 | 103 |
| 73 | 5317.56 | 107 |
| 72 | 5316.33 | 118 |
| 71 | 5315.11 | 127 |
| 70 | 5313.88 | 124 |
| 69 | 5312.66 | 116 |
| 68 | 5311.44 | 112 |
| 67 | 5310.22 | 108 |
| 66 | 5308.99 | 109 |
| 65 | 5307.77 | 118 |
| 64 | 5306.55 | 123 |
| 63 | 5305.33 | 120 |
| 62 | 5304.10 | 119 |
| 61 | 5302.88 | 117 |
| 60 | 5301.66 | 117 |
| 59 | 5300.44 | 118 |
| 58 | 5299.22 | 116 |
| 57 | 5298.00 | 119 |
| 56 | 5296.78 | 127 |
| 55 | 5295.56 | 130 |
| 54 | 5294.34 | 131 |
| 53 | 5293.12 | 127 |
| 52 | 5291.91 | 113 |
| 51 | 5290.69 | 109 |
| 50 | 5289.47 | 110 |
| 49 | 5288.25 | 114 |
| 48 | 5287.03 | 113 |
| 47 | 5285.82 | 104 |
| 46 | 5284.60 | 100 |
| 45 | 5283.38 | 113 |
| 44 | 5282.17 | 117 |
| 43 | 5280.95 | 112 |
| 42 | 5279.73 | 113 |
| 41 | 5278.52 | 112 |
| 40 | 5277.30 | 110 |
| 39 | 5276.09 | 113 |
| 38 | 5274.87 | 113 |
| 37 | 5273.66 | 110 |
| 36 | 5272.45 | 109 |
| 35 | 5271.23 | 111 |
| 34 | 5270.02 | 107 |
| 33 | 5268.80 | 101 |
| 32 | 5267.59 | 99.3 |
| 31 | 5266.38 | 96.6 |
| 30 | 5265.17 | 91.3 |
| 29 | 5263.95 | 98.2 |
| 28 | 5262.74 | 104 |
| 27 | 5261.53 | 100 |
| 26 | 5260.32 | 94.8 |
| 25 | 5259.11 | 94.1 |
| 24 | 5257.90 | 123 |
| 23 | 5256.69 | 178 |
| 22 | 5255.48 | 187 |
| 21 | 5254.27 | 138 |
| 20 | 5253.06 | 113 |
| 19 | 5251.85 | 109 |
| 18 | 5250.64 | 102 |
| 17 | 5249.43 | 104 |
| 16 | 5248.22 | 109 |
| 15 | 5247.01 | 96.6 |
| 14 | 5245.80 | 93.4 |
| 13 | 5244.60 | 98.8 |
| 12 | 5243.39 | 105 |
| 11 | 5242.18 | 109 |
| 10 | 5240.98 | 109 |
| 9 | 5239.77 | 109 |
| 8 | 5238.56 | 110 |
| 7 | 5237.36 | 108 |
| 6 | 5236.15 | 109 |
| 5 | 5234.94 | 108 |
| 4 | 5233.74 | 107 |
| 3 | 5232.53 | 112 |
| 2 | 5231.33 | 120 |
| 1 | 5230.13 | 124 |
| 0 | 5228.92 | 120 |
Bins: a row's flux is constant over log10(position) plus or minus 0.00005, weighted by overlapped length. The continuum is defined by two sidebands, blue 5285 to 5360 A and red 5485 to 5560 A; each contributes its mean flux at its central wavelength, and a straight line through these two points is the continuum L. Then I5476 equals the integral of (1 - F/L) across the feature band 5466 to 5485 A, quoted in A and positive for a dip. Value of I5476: -1.0 A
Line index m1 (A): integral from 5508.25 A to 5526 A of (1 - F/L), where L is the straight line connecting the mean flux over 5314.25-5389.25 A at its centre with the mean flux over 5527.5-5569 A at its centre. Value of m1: -0.8 A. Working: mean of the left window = 114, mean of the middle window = 112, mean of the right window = 107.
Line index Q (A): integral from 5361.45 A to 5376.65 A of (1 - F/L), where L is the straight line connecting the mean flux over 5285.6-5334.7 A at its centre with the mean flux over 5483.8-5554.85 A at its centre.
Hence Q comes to -1.14 A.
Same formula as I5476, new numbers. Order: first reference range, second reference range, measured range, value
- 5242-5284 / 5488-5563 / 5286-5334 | -1.6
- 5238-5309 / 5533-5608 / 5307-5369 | -2.6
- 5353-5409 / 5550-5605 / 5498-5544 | -1.9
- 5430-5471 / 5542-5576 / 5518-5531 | -0.3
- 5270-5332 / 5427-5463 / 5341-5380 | -2.1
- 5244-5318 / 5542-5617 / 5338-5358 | -0.7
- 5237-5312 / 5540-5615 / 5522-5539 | -0.9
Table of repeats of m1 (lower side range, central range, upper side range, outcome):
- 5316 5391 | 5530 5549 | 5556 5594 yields -0.7 A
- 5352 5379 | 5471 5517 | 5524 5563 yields -0.9 A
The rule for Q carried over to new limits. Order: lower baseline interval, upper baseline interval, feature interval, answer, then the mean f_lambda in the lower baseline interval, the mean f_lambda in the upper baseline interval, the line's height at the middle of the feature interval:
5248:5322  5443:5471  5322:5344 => 0.1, 114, 113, 114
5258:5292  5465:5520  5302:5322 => -1.0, 107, 113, 108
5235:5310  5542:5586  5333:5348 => -0.5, 113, 105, 111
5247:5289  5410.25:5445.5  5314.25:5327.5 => 0.8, 112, 112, 112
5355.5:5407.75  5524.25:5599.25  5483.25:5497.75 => -0.2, 115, 105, 109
